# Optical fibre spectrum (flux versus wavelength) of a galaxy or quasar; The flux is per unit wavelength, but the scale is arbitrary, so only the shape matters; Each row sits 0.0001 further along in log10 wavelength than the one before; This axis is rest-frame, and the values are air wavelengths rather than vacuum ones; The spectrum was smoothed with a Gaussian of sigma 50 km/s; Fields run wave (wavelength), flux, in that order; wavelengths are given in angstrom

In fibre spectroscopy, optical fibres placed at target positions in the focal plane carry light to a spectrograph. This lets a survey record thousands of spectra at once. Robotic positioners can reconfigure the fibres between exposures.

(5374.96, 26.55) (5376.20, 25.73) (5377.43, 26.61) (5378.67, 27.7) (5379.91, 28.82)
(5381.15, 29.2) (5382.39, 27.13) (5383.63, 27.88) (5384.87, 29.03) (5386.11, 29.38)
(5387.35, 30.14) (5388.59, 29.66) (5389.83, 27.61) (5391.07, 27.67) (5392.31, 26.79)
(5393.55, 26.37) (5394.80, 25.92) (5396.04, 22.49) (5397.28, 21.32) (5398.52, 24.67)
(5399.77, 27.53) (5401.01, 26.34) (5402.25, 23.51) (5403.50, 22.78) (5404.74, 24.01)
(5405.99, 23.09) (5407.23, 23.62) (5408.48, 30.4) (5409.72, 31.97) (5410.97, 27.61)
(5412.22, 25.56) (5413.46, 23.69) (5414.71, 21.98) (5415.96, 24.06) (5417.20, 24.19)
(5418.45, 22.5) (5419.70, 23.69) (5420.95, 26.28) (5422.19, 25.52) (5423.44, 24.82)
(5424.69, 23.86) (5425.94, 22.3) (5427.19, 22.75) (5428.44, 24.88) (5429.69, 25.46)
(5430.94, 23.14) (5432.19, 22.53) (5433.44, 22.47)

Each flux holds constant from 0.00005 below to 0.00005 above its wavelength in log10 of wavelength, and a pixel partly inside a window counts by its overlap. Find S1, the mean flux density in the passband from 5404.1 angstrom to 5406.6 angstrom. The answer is 23.5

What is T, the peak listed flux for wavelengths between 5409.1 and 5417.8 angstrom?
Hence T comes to 31.97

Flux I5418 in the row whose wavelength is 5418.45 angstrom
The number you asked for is 22.5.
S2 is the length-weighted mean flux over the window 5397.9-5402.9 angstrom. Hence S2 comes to 25.5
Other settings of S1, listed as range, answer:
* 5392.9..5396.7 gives 24.9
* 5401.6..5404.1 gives 23.2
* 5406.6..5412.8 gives 27.8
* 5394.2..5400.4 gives 24.4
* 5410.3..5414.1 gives 25.6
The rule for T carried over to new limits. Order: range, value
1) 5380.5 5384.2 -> 29.2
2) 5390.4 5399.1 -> 27.67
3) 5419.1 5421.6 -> 26.28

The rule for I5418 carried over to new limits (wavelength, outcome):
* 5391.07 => 27.67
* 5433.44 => 22.47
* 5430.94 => 23.14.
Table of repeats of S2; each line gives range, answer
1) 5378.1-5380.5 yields 28.2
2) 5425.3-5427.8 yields 22.5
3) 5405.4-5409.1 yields 25.7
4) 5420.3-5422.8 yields 25.9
